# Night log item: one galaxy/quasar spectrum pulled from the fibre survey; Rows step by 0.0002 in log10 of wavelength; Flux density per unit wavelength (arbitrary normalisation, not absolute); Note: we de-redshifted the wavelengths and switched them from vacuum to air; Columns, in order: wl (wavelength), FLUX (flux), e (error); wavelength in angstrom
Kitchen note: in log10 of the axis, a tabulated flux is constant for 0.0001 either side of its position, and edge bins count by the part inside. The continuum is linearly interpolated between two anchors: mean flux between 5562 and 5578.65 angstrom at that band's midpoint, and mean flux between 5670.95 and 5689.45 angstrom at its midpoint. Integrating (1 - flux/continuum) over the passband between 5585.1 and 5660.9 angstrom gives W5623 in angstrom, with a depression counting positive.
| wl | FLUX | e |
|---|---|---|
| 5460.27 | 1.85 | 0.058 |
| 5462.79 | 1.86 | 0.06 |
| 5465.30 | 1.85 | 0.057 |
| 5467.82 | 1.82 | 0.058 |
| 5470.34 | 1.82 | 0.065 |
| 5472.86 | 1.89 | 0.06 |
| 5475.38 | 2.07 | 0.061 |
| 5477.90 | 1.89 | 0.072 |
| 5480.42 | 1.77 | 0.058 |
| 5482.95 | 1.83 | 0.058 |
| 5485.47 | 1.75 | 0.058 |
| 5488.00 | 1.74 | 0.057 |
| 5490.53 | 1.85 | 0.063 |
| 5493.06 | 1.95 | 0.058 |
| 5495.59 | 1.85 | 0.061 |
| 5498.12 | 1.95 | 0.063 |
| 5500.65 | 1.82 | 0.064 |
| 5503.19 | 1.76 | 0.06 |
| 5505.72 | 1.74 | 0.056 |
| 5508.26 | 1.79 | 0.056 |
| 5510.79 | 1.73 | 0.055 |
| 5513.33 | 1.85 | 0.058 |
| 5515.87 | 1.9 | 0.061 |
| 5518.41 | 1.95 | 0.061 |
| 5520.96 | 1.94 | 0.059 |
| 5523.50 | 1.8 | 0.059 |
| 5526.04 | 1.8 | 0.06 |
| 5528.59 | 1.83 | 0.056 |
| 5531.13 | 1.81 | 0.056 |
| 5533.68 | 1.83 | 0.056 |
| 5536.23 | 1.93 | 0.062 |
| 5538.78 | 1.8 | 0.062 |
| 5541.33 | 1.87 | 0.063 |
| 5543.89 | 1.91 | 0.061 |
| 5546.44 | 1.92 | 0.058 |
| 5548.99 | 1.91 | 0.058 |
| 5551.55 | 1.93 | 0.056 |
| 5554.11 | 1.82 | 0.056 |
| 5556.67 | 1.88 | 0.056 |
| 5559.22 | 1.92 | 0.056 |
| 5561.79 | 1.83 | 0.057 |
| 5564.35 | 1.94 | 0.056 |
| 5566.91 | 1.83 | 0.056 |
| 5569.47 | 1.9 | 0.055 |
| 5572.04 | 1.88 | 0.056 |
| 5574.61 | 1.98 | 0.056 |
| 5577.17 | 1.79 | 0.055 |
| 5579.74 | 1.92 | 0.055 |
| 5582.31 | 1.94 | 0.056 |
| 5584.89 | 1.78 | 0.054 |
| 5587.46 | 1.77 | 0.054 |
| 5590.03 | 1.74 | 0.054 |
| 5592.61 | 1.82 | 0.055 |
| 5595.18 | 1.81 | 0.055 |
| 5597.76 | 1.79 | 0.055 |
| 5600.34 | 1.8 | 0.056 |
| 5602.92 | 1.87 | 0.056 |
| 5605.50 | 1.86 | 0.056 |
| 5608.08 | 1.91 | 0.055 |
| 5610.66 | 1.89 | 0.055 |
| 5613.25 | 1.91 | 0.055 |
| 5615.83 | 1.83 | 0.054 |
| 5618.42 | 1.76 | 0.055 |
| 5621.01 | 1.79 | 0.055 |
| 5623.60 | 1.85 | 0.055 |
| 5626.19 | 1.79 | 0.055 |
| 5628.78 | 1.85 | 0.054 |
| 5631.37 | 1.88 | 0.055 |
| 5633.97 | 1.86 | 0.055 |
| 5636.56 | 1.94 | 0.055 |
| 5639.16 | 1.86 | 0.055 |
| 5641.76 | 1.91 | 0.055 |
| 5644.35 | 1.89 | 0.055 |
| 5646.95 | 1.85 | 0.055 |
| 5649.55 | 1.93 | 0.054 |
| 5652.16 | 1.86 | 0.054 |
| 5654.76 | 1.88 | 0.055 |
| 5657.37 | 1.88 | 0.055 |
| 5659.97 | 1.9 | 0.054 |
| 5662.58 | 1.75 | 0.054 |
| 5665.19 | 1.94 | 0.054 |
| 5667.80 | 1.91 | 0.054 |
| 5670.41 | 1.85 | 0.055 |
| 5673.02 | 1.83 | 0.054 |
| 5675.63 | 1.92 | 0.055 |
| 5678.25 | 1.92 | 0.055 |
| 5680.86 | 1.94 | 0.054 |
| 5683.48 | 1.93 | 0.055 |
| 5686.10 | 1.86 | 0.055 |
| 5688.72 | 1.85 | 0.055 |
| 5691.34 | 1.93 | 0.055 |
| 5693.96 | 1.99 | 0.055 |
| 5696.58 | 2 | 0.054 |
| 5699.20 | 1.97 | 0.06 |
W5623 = 1.5 angstrom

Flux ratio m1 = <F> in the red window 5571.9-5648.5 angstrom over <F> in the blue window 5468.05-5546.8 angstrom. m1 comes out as 1.0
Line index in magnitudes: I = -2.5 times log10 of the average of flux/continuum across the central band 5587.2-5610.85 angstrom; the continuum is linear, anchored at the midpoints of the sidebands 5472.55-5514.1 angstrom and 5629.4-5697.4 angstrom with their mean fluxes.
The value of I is 0.03 mag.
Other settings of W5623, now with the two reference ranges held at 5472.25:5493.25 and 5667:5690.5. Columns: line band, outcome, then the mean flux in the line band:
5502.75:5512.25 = 0.5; 1.76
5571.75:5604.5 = 0.6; 1.84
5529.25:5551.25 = -0.1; 1.87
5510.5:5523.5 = -0.1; 1.88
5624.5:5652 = 0.1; 1.87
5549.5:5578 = -0.2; 1.88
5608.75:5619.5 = 0.1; 1.85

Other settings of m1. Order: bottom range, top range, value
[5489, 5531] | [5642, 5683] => 1.02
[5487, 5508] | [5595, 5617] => 1.01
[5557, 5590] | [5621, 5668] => 1.00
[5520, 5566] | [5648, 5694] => 1.01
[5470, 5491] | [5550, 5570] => 1.02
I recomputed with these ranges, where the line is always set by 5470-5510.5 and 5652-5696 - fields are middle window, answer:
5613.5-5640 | 0.02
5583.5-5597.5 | 0.05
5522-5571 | -0.01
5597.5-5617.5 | 0.01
